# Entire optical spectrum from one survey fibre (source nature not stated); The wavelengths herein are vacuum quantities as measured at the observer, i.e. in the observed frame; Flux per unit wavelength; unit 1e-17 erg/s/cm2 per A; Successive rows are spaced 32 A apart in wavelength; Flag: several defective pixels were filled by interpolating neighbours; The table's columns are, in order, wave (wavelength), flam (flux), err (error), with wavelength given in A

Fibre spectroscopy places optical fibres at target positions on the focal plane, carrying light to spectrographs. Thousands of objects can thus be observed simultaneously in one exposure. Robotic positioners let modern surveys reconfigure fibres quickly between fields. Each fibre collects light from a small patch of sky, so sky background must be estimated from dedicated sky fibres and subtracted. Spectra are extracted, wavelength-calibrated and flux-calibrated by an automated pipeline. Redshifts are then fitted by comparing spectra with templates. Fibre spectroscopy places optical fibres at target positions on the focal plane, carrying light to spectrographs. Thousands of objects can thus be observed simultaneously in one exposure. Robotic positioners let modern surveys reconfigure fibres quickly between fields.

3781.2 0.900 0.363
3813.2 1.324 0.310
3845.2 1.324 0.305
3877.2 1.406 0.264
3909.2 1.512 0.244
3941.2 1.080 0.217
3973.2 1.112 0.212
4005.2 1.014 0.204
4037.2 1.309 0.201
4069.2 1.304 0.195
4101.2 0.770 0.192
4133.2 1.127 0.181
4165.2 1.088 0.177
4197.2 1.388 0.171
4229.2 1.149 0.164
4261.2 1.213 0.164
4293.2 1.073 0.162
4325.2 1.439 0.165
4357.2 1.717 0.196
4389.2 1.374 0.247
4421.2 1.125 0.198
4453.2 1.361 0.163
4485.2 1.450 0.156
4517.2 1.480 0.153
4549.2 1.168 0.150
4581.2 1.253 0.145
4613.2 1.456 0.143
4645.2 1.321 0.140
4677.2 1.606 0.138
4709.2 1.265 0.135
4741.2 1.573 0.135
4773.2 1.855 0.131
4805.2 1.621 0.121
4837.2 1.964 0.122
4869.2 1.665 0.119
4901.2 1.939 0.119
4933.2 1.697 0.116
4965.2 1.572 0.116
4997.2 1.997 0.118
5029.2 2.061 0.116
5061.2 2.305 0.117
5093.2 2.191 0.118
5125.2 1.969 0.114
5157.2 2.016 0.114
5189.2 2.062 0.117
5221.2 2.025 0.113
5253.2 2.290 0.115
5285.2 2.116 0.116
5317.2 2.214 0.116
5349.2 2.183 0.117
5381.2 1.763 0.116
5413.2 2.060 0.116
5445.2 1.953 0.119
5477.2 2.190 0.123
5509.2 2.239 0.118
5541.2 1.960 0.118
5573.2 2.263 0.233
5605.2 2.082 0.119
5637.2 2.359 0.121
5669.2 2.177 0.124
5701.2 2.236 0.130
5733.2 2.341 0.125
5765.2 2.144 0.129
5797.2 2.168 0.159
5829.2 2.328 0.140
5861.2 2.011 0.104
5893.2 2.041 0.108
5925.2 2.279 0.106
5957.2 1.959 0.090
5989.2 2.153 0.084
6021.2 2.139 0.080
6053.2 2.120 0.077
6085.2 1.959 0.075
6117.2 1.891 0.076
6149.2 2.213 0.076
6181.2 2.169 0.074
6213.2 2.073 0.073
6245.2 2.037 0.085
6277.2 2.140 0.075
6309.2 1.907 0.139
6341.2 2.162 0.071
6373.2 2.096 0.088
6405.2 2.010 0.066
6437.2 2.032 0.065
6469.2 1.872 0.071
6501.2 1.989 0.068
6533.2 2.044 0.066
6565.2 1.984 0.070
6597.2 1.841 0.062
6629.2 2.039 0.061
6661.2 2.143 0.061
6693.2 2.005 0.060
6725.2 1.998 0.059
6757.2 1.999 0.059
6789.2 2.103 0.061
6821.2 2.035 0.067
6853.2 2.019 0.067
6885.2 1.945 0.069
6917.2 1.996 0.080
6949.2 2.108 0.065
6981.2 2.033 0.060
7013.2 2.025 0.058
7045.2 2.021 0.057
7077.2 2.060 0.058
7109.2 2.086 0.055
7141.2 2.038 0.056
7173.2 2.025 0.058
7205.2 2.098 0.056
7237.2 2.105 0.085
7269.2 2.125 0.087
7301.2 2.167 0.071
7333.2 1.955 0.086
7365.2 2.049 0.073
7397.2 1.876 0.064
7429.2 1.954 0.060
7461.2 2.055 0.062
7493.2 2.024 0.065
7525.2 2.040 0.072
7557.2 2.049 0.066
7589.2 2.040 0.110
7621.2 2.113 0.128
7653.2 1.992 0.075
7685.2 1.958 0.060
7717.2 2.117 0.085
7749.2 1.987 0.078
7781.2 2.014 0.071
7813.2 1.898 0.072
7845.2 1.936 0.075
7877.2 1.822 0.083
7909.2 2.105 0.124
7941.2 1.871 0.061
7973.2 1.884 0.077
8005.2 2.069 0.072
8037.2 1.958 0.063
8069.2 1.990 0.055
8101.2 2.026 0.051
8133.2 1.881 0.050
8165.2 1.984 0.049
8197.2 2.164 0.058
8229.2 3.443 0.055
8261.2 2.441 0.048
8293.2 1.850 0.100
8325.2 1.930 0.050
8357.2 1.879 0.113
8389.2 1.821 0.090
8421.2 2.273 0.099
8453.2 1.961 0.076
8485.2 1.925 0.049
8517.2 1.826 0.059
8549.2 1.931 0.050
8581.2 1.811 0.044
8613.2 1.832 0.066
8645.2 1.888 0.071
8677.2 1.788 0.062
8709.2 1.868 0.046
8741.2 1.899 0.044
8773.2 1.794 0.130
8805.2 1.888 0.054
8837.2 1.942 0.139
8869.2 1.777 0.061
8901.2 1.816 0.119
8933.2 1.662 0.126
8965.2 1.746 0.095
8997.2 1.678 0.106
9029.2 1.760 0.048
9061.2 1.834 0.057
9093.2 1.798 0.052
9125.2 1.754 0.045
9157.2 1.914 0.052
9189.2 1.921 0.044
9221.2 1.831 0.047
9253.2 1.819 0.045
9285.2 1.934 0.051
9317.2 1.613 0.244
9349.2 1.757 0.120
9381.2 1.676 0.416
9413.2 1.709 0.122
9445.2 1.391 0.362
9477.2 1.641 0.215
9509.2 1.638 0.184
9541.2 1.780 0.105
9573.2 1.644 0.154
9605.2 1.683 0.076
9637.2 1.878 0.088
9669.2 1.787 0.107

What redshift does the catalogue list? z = 0.25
